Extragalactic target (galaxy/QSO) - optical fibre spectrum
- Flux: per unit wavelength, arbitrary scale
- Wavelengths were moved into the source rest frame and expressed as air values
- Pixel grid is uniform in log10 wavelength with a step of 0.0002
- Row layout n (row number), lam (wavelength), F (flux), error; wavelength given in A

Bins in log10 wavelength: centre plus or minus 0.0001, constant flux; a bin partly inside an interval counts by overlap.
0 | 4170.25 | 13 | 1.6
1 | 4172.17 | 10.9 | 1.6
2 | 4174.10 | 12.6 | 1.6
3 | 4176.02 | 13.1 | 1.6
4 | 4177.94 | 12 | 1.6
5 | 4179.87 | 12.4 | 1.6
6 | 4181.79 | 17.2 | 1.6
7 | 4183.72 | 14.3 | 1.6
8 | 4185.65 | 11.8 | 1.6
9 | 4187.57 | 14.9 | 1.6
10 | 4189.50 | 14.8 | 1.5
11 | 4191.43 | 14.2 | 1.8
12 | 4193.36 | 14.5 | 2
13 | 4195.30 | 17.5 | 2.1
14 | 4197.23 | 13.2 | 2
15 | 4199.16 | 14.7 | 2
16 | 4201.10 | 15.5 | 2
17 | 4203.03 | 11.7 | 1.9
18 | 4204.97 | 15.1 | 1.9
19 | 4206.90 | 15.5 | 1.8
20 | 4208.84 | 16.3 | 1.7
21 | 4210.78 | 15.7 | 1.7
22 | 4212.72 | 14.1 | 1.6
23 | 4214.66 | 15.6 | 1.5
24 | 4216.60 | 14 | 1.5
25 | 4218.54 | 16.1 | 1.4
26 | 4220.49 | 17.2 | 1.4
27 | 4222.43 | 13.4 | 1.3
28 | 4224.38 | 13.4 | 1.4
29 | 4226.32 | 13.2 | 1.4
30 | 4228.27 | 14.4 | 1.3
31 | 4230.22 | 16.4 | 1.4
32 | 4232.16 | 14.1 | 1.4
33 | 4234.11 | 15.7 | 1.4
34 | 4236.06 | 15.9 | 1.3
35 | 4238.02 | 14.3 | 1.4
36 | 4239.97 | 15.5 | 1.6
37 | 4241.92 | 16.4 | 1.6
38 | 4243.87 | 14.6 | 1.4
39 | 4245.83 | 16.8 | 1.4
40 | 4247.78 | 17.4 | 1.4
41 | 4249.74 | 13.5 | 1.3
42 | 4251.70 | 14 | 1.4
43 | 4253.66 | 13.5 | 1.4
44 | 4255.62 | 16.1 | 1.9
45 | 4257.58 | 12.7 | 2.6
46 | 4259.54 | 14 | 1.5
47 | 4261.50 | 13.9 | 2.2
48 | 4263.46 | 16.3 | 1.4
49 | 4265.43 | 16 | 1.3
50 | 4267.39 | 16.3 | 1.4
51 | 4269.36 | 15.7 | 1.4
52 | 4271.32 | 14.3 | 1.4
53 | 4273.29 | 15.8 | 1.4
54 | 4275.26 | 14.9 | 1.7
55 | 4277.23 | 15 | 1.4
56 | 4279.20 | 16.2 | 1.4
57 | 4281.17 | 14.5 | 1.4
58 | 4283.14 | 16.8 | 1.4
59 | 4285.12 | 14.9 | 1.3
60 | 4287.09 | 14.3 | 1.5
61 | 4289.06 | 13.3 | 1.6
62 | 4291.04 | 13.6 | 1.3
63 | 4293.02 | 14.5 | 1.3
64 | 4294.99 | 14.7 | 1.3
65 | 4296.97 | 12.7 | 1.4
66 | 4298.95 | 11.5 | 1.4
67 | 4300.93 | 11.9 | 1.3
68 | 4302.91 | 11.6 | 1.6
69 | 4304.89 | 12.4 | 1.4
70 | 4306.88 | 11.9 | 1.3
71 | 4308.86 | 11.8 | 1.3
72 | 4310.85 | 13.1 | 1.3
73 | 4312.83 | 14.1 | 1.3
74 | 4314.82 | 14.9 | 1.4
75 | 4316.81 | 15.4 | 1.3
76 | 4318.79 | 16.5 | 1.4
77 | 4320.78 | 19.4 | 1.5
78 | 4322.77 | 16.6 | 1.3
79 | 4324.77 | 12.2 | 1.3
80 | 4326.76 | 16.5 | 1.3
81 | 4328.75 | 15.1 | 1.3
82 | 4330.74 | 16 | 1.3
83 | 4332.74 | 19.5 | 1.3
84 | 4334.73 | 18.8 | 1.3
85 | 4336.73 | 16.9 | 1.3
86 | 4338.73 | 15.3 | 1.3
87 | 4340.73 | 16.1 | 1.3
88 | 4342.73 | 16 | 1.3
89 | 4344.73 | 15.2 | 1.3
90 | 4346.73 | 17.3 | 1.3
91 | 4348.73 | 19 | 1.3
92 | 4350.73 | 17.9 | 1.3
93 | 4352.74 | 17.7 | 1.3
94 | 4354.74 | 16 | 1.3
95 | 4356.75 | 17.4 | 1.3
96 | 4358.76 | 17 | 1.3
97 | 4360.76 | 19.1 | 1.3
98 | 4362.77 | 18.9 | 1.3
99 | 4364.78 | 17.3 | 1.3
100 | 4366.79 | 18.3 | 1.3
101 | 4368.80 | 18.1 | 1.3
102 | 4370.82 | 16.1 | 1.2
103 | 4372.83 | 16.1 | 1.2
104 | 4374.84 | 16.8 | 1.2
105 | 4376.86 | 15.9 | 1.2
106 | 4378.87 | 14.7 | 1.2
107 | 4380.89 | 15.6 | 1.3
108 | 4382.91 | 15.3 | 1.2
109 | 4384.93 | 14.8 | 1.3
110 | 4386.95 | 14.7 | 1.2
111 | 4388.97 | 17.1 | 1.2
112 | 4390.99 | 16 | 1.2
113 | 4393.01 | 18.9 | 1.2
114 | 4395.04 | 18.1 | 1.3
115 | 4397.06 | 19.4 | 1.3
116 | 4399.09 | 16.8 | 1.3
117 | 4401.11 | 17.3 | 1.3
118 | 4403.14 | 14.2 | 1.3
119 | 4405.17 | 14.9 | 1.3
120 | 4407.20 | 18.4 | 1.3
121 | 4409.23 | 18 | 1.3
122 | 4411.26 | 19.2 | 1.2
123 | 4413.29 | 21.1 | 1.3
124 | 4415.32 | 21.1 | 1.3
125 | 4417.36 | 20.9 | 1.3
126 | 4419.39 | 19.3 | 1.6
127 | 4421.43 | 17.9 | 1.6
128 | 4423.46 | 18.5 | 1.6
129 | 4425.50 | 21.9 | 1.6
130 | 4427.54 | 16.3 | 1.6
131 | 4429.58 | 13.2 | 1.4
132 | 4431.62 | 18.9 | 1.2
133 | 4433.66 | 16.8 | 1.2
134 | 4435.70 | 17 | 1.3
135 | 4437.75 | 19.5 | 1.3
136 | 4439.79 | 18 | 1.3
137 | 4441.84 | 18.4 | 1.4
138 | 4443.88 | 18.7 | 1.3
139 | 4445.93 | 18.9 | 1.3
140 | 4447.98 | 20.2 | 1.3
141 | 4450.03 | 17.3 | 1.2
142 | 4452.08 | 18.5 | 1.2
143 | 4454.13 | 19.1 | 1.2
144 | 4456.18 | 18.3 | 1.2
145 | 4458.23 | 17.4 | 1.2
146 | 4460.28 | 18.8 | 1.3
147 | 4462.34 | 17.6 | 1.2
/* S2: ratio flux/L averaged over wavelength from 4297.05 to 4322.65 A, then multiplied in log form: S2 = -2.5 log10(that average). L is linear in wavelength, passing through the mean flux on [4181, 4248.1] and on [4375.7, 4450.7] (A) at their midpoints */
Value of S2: 0.18 mag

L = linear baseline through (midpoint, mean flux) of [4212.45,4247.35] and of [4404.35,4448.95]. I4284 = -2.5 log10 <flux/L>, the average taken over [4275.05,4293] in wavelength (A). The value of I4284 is 0.087 mag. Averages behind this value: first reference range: 15.1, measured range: 14.8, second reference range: 18.5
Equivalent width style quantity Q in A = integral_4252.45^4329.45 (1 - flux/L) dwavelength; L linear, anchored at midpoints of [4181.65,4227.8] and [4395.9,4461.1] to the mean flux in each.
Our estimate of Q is 7.6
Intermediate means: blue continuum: 14.7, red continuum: 18.3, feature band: 14.5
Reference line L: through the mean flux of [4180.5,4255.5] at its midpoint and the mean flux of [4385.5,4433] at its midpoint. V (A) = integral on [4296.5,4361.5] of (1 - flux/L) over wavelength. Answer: 4.3 A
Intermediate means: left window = 14.9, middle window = 15.6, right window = 17.9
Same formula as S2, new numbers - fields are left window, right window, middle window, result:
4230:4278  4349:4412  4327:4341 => -0.03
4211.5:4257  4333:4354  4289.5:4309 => 0.27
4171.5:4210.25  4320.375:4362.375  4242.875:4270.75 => 0.02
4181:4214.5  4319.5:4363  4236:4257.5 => 0.03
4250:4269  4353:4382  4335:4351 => -0.02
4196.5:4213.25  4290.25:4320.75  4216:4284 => -0.07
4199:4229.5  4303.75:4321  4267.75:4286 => -0.07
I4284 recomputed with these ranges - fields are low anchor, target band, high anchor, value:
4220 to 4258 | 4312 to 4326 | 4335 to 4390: 0.03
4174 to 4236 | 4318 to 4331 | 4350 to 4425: 0.03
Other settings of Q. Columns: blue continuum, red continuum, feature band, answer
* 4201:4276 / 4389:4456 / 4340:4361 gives -0.18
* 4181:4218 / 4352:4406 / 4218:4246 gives 0.06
